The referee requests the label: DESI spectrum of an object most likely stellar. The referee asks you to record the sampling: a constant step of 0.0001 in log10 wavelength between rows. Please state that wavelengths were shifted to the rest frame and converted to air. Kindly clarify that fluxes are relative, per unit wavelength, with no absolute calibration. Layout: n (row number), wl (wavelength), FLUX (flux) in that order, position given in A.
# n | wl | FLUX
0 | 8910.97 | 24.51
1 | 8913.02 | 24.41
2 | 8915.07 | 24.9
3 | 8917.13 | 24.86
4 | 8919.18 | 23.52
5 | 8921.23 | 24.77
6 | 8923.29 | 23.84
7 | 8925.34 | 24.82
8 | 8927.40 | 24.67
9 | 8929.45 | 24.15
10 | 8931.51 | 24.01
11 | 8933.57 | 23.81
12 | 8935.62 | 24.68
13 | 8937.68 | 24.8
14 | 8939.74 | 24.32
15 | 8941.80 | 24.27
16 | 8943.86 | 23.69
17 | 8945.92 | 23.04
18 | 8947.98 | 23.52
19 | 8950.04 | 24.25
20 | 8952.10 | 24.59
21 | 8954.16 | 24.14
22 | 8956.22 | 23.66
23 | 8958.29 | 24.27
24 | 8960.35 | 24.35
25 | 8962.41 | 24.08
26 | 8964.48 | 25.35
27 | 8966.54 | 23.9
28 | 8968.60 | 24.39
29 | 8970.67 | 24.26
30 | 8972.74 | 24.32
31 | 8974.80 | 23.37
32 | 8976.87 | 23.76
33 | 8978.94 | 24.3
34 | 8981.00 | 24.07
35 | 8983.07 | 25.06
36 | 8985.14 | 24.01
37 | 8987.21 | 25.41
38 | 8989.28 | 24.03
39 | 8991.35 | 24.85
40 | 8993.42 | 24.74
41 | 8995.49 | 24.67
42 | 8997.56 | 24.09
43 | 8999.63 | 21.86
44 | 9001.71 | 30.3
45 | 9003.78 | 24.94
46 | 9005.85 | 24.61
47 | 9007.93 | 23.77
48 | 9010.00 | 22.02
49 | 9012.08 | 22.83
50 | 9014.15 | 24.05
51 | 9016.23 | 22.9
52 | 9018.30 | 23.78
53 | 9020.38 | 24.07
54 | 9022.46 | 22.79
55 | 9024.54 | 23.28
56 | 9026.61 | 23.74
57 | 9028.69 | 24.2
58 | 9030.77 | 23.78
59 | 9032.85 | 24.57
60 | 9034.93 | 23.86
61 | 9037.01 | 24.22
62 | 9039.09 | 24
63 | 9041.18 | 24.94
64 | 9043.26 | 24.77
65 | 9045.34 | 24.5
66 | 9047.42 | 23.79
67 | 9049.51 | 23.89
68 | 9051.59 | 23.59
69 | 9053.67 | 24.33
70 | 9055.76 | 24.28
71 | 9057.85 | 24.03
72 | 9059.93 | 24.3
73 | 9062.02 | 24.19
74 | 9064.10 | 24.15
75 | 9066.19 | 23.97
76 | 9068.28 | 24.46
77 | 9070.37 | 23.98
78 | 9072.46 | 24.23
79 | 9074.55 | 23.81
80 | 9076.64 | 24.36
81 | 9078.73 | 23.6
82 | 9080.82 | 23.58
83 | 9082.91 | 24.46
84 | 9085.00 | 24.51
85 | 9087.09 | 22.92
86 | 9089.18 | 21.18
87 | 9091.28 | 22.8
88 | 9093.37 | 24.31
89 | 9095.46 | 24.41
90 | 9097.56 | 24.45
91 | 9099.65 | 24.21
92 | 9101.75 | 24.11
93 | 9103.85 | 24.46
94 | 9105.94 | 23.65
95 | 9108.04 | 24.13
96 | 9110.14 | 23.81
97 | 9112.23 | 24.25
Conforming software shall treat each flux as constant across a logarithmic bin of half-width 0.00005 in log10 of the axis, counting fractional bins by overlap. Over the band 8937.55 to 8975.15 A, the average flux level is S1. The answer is 24.1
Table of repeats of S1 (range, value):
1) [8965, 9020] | 24.3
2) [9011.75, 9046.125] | 23.9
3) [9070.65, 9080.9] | 23.9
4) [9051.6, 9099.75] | 23.9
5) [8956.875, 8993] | 24.3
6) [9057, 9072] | 24.2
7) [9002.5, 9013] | 23.8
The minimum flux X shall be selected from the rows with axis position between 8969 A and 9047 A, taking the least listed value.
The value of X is 21.86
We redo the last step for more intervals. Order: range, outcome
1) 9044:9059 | 23.59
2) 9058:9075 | 23.81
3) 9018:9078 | 22.79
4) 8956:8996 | 23.37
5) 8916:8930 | 23.52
